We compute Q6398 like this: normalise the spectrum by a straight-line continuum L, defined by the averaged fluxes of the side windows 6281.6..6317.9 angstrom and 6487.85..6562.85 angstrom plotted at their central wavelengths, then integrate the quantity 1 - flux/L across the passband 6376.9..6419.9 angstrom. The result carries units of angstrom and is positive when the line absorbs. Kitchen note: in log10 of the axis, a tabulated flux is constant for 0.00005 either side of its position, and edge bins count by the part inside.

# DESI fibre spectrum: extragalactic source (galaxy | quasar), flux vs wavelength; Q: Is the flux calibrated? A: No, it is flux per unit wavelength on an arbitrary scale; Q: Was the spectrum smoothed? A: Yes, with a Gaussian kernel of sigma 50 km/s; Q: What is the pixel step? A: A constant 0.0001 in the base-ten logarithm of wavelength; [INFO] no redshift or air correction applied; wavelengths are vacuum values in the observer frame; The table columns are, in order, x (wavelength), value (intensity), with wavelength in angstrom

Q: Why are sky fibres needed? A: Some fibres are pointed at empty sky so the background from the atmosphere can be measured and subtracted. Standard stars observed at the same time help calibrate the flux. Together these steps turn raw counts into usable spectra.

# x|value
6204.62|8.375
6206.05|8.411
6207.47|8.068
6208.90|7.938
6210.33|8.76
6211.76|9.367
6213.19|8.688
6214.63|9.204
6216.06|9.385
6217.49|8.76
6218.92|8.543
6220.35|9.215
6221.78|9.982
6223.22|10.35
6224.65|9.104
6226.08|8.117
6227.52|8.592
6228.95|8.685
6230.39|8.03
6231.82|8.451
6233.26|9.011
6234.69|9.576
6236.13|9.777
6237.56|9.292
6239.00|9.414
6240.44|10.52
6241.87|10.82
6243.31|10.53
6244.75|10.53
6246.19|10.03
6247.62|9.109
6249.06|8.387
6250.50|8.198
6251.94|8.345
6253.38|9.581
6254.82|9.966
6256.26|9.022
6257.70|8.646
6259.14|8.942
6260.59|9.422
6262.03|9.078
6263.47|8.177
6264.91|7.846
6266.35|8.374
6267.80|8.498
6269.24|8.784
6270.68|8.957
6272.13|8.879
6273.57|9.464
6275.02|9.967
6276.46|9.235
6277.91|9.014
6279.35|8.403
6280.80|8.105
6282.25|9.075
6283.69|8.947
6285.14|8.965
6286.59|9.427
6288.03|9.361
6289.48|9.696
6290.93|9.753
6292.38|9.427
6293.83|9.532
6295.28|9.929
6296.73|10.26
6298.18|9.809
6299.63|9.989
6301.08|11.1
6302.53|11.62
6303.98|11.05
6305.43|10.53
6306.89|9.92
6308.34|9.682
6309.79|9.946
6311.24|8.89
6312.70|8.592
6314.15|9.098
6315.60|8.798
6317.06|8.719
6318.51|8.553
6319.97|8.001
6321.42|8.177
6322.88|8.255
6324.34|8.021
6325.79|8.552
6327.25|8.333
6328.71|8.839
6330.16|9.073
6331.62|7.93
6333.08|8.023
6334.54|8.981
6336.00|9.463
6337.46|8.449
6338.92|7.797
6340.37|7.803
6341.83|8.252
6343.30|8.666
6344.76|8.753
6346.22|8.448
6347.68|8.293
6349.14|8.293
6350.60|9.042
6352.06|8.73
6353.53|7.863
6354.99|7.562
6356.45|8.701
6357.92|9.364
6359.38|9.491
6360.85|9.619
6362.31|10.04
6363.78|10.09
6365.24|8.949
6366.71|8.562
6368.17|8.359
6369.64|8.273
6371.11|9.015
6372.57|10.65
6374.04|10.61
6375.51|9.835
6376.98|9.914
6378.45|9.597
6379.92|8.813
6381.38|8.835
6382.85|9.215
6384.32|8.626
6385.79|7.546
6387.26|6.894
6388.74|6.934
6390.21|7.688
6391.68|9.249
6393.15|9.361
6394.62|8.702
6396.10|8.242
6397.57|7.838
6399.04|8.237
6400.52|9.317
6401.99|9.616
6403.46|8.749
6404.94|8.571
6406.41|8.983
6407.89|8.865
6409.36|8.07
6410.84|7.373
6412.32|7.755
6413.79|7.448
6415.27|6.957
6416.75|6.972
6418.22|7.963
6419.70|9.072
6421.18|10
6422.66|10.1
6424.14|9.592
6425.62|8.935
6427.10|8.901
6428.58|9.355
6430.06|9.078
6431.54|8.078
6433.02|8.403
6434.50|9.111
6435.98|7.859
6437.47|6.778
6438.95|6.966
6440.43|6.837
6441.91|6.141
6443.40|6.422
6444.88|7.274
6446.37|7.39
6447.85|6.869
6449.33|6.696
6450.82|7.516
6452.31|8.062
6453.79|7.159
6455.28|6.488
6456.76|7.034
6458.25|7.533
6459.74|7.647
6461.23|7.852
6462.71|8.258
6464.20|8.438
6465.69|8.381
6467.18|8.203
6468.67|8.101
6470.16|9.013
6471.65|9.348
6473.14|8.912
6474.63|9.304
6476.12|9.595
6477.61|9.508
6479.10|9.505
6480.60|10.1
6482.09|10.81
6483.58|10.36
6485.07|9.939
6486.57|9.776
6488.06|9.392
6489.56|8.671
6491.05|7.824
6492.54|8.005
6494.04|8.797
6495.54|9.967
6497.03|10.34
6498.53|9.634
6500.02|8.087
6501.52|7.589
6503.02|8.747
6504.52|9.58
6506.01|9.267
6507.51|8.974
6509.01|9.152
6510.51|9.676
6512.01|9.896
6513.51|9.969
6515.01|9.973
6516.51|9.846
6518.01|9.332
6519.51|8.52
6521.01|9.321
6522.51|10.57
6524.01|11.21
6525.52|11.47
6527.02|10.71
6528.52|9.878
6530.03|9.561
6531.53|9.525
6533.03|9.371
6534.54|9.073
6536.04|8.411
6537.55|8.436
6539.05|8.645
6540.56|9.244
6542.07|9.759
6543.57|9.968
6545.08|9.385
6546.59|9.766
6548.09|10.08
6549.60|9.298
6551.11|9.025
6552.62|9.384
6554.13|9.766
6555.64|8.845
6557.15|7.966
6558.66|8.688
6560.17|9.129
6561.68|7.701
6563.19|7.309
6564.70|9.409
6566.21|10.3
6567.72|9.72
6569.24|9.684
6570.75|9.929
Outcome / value 5.28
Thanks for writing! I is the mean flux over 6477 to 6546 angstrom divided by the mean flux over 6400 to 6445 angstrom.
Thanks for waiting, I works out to 1.15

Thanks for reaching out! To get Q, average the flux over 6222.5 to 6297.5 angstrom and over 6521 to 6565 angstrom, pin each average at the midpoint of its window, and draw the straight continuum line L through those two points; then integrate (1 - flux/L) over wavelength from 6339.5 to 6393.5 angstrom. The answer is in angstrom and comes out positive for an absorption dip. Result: 2.6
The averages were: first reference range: 9.18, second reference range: 9.36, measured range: 8.8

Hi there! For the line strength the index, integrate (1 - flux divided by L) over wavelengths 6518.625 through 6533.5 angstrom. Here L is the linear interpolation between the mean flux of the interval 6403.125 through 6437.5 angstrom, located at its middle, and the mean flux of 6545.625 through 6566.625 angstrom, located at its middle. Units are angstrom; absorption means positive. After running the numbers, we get -1.9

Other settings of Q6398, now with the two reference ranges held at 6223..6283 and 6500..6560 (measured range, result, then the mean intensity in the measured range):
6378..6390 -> 1.29 angstrom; 8.25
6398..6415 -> 1.59 angstrom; 8.4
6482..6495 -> 0.20 angstrom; 9.22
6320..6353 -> 2.66 angstrom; 8.45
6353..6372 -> 0.57 angstrom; 8.94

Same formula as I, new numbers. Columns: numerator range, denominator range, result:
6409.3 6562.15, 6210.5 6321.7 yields 0.95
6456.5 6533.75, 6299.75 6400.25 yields 1.04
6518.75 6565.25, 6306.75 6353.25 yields 1.08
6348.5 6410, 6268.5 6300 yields 0.95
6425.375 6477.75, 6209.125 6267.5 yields 0.87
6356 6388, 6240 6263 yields 0.97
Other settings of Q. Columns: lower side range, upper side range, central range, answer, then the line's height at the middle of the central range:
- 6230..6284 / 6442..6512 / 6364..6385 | -1.0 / 8.84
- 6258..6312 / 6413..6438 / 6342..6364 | 0.4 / 8.97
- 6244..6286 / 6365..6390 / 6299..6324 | -1.5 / 8.91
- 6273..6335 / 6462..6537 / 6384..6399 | 1.9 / 9.29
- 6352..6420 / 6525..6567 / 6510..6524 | -0.9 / 9.17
